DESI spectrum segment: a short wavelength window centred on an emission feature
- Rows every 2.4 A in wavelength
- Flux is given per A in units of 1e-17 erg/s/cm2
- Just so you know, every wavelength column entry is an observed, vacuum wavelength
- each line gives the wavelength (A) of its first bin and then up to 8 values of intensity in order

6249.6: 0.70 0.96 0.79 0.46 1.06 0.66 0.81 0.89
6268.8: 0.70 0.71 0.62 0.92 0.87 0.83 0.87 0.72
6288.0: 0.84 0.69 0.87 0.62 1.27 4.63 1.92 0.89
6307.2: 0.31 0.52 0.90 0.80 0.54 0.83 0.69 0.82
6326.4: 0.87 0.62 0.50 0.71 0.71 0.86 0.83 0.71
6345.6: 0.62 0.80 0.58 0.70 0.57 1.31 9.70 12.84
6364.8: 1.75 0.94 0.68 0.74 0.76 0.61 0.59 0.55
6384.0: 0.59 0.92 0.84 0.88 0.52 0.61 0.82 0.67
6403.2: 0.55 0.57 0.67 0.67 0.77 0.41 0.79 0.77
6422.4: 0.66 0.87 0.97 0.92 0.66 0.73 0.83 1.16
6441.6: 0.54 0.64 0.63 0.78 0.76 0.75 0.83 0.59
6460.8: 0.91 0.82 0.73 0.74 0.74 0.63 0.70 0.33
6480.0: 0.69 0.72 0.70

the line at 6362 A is [O III] 5007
